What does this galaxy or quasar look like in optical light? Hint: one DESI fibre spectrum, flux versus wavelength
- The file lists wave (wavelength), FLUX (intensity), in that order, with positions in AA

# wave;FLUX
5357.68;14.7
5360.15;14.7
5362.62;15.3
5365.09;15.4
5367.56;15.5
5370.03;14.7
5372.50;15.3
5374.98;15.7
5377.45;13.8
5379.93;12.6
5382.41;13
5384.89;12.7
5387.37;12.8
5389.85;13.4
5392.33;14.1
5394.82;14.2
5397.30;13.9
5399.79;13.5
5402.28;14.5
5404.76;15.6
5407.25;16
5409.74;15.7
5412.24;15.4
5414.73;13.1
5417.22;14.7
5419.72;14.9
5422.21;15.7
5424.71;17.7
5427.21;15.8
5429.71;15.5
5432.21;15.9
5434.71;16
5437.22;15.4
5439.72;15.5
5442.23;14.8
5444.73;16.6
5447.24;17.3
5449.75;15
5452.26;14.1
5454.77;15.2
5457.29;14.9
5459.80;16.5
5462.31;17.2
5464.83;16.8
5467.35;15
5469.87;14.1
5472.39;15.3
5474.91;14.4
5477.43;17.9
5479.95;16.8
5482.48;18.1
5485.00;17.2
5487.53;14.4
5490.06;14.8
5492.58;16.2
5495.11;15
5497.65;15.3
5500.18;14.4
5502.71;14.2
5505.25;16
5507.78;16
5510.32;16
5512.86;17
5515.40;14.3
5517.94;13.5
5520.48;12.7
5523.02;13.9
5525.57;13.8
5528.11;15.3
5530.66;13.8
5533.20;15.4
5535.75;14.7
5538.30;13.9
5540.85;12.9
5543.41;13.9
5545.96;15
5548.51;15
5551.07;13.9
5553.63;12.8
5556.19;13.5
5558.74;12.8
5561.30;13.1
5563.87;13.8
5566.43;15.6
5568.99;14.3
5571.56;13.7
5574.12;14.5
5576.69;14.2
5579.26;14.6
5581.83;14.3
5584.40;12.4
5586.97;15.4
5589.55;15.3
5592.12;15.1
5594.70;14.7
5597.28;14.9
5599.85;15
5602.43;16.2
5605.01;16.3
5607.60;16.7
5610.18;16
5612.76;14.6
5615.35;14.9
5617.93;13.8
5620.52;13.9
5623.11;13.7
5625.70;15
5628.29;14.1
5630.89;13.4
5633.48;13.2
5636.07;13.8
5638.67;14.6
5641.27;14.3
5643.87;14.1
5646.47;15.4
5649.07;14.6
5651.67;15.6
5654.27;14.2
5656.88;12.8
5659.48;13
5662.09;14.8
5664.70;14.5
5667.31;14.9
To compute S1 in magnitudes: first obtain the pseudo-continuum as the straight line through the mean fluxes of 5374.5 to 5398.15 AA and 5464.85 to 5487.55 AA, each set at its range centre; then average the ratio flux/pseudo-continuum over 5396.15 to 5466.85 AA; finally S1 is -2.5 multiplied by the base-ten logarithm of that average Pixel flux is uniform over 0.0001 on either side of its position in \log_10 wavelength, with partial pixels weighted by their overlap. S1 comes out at -0.05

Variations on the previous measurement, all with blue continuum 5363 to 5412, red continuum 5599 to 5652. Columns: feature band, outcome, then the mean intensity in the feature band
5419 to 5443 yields -0.10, 15.8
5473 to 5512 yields -0.09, 15.8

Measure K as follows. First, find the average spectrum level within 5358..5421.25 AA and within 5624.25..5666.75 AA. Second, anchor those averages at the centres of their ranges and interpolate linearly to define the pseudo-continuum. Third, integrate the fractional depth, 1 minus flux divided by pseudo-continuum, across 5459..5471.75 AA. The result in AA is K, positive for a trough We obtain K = -1.3 AA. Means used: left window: 14.4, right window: 14.2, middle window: 15.9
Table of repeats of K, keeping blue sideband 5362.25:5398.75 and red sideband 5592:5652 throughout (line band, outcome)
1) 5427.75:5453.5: -2.42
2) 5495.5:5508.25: -0.61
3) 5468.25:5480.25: -1.03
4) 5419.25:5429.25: -1.29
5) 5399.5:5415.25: -0.88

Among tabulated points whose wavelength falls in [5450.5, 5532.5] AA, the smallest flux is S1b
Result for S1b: 12.7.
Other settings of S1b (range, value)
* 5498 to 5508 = 14.2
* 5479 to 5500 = 14.4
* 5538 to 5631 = 12.4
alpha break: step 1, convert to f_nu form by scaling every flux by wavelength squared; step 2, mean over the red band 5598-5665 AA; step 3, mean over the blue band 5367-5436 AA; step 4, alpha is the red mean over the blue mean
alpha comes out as 1.08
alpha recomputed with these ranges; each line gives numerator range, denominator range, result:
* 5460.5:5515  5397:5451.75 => 1.05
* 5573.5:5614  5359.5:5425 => 1.11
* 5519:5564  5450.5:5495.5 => 0.90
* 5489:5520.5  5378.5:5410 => 1.13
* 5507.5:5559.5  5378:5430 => 1.03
